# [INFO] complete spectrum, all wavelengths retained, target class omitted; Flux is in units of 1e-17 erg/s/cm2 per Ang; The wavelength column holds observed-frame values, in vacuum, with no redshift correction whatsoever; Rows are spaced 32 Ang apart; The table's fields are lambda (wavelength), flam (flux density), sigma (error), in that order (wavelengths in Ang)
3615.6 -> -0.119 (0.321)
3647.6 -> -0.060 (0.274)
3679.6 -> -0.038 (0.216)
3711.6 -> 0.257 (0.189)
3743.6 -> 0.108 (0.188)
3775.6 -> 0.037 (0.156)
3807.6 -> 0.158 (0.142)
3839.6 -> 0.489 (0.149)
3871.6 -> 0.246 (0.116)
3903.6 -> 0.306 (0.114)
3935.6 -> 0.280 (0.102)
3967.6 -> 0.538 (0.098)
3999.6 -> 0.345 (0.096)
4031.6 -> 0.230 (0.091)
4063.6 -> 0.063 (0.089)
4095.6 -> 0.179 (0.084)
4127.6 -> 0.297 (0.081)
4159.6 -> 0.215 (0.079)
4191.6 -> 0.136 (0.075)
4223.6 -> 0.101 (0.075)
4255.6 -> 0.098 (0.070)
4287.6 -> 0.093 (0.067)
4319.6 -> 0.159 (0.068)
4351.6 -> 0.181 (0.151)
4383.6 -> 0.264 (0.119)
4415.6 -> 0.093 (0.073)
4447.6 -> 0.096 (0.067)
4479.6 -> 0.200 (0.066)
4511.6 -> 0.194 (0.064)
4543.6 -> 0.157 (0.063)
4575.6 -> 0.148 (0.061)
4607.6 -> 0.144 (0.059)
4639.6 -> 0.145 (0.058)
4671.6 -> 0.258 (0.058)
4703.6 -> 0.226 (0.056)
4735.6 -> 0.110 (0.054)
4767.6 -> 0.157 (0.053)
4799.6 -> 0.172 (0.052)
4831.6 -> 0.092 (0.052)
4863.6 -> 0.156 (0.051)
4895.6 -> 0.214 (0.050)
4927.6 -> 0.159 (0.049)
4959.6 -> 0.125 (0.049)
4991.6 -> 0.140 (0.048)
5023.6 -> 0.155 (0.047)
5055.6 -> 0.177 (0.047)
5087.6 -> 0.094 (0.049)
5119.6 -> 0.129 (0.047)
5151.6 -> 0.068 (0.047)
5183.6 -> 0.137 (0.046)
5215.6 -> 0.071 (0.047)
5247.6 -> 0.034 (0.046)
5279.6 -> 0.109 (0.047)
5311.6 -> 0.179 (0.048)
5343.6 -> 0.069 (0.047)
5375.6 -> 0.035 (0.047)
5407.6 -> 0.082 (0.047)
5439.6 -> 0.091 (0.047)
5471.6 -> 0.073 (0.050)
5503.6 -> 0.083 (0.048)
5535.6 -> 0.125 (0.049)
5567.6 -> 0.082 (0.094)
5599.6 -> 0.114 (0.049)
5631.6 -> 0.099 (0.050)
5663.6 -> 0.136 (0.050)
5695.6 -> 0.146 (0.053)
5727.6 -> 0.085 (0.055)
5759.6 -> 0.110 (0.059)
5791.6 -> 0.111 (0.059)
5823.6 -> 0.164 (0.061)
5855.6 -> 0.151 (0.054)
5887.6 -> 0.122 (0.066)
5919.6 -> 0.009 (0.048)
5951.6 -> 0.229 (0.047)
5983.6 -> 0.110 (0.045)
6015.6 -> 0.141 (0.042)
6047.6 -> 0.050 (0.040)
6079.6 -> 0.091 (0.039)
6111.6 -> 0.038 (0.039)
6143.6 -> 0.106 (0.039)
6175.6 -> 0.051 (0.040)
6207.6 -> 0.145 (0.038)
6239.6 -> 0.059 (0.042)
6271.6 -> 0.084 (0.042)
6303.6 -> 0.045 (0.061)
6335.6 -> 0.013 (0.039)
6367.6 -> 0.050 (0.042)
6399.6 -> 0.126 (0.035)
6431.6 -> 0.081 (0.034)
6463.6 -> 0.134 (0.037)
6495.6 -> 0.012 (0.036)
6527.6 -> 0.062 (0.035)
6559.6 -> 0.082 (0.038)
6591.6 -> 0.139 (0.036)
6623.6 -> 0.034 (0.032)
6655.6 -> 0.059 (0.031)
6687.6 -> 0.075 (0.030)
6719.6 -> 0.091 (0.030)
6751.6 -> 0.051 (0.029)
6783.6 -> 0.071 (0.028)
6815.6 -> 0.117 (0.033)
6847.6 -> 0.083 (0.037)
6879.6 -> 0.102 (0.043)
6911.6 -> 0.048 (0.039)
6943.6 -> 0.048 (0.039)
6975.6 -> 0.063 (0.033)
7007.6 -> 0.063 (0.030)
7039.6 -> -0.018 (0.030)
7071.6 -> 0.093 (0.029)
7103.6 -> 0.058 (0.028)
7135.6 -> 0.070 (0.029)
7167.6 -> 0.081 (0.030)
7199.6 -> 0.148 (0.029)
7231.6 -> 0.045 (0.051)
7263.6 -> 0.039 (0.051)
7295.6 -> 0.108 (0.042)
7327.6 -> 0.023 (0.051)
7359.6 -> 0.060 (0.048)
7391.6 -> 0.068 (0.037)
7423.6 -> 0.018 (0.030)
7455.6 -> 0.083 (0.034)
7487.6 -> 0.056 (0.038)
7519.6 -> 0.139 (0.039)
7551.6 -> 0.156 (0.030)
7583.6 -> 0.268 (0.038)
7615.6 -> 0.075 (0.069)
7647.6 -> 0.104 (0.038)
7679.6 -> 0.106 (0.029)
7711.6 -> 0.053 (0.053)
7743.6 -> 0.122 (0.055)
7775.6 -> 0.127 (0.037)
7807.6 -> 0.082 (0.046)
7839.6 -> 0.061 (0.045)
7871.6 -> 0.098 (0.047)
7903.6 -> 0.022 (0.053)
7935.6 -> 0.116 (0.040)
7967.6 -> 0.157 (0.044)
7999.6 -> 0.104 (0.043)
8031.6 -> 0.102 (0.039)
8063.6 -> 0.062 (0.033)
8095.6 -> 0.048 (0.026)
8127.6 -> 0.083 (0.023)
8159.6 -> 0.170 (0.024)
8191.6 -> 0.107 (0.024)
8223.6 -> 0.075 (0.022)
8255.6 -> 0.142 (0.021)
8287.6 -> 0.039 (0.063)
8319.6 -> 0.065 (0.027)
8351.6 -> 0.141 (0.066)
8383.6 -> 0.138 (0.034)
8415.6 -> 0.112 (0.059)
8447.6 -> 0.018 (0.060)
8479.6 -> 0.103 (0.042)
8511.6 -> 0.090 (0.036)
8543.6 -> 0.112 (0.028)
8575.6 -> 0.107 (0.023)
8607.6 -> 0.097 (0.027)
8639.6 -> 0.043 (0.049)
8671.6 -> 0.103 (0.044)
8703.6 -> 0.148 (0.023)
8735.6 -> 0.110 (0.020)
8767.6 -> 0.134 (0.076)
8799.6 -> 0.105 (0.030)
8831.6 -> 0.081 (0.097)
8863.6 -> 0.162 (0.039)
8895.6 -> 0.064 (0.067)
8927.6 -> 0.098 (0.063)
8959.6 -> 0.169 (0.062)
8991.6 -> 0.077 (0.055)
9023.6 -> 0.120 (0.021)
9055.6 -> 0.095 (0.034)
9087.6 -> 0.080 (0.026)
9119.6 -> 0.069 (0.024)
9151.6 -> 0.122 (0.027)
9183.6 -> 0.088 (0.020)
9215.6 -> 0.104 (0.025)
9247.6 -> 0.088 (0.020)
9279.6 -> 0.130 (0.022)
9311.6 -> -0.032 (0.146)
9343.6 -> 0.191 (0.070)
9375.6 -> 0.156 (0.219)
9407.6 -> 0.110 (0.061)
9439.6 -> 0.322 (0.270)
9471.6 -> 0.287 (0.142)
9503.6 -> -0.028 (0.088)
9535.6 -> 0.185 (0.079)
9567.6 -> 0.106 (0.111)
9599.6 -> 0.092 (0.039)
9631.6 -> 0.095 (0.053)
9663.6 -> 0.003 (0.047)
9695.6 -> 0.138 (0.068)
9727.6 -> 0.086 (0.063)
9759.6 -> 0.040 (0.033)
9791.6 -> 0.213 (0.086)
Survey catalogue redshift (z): 1.031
